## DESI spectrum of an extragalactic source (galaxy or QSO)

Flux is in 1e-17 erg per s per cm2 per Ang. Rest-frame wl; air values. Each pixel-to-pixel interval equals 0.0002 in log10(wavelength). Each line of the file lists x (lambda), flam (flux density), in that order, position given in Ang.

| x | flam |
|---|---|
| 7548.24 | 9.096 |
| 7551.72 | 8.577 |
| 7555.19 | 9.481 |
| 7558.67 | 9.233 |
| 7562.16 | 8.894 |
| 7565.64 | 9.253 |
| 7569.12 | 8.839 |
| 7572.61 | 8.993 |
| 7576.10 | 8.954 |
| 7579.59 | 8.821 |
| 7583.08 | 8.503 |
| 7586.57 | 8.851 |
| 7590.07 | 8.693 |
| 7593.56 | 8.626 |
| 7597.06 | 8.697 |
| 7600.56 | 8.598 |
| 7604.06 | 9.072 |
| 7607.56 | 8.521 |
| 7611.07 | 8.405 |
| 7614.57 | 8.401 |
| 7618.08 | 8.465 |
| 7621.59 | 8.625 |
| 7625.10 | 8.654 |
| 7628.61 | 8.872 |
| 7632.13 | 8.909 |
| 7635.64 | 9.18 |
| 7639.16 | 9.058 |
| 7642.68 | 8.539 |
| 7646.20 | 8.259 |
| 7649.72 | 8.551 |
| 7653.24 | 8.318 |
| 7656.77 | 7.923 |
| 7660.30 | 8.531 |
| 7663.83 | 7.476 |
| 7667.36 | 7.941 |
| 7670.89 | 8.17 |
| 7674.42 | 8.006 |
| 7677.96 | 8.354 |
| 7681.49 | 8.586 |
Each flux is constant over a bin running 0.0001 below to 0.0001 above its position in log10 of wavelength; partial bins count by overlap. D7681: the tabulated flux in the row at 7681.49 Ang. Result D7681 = 8.586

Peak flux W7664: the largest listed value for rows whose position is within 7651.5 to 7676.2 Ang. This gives 8.531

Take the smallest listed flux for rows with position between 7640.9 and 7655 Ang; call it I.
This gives 8.259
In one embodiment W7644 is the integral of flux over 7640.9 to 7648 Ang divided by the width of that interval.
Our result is 8.4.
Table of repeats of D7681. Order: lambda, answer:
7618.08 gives 8.465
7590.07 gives 8.693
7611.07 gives 8.405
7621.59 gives 8.625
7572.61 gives 8.993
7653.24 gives 8.318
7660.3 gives 8.531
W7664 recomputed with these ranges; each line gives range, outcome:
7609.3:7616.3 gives 8.405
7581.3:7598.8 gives 8.851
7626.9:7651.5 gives 9.18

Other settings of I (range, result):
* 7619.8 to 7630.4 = 8.625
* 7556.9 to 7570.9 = 8.839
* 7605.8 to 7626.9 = 8.401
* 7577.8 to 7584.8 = 8.503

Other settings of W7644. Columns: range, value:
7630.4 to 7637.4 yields 9.05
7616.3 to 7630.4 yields 8.65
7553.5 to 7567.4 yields 9.21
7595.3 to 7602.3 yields 8.64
